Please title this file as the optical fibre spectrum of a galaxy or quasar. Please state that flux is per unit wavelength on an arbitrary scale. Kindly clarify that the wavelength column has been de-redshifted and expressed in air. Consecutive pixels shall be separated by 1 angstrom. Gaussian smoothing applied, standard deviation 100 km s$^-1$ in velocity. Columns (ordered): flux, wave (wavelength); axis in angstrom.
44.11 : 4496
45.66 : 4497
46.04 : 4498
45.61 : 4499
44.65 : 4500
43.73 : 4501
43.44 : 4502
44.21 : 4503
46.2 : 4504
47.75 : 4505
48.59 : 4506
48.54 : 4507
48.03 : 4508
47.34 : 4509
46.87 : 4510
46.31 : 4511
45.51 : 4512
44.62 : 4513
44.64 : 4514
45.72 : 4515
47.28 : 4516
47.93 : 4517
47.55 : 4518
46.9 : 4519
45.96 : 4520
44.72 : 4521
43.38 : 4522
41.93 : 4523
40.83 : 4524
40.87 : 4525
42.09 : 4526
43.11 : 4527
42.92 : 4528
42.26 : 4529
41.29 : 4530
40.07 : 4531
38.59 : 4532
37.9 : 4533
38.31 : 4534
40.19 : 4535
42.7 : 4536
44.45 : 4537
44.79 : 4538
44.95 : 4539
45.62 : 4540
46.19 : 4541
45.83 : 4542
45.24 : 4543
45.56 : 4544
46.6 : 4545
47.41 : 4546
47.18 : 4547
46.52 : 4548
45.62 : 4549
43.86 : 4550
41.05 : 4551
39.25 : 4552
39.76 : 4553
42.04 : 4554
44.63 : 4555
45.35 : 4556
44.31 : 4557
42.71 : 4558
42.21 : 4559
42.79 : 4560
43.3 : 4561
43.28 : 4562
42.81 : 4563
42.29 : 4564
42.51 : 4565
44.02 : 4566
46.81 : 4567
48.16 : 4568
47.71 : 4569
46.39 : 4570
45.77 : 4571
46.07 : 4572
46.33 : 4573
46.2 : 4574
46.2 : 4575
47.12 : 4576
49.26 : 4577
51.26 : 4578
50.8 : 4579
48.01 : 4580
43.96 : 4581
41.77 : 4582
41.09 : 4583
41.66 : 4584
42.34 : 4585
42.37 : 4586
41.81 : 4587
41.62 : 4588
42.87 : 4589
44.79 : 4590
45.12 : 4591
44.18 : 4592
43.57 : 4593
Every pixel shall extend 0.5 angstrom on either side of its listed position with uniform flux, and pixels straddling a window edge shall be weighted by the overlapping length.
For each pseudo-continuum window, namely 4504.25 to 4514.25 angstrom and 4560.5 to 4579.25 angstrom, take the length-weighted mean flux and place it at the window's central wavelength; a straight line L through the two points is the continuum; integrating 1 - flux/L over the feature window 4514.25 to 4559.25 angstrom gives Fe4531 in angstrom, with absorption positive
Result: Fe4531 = 2.75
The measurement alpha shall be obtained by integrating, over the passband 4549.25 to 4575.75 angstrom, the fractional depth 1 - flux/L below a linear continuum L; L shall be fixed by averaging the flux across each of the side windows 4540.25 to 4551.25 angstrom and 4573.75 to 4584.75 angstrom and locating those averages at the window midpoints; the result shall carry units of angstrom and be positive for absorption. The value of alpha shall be 1.0 angstrom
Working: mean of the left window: 45.7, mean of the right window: 46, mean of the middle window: 44.1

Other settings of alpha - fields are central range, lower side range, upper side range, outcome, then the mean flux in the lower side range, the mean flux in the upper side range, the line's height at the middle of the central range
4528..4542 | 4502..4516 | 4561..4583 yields 1.2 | 46.4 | 45.9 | 46.2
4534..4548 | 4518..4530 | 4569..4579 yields -0.1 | 43.3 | 47.4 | 44.7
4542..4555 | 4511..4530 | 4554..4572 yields 0.0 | 44.3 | 44.4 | 44.4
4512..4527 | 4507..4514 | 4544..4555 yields 0.4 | 46.5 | 44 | 45.9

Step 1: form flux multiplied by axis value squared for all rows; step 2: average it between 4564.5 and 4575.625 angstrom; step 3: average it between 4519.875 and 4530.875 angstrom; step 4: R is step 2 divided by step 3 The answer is 1.11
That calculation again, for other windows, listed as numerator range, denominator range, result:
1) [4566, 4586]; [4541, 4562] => 1.05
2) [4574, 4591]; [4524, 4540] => 1.10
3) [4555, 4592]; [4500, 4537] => 1.04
